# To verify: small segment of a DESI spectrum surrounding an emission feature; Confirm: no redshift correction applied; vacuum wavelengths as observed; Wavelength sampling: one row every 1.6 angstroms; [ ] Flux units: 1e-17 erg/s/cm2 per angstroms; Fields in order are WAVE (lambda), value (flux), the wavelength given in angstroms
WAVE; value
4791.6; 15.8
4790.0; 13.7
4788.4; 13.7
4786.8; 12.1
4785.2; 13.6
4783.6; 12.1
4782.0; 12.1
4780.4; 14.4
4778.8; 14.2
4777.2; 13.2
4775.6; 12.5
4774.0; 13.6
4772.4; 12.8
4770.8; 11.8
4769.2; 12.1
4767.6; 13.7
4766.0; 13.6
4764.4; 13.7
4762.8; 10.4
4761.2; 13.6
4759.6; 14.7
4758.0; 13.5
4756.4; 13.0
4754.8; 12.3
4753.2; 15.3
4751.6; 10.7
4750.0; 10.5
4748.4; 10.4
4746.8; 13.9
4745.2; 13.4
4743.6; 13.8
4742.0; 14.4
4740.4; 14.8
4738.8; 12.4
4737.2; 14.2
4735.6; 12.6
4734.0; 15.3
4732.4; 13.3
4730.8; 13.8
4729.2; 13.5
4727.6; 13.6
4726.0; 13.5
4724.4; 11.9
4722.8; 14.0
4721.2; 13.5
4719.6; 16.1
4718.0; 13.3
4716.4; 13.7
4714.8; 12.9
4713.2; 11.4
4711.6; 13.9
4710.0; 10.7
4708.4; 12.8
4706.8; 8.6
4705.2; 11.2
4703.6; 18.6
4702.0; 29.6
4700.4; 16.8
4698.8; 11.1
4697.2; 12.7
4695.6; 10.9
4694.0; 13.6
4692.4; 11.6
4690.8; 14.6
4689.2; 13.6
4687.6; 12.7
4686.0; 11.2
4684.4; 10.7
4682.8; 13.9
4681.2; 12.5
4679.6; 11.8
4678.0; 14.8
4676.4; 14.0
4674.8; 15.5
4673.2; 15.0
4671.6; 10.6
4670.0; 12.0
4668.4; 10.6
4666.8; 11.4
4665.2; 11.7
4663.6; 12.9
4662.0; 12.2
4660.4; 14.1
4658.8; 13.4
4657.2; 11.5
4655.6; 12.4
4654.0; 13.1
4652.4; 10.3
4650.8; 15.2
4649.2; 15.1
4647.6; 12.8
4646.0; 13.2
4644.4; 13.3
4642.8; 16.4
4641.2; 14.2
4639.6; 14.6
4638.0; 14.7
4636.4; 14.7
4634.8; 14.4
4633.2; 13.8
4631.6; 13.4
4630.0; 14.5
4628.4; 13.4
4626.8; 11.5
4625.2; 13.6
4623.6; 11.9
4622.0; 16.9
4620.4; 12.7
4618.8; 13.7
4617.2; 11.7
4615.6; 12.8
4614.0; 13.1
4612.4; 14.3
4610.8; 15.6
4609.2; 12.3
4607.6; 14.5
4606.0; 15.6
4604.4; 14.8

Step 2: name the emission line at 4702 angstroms H-gamma 4340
